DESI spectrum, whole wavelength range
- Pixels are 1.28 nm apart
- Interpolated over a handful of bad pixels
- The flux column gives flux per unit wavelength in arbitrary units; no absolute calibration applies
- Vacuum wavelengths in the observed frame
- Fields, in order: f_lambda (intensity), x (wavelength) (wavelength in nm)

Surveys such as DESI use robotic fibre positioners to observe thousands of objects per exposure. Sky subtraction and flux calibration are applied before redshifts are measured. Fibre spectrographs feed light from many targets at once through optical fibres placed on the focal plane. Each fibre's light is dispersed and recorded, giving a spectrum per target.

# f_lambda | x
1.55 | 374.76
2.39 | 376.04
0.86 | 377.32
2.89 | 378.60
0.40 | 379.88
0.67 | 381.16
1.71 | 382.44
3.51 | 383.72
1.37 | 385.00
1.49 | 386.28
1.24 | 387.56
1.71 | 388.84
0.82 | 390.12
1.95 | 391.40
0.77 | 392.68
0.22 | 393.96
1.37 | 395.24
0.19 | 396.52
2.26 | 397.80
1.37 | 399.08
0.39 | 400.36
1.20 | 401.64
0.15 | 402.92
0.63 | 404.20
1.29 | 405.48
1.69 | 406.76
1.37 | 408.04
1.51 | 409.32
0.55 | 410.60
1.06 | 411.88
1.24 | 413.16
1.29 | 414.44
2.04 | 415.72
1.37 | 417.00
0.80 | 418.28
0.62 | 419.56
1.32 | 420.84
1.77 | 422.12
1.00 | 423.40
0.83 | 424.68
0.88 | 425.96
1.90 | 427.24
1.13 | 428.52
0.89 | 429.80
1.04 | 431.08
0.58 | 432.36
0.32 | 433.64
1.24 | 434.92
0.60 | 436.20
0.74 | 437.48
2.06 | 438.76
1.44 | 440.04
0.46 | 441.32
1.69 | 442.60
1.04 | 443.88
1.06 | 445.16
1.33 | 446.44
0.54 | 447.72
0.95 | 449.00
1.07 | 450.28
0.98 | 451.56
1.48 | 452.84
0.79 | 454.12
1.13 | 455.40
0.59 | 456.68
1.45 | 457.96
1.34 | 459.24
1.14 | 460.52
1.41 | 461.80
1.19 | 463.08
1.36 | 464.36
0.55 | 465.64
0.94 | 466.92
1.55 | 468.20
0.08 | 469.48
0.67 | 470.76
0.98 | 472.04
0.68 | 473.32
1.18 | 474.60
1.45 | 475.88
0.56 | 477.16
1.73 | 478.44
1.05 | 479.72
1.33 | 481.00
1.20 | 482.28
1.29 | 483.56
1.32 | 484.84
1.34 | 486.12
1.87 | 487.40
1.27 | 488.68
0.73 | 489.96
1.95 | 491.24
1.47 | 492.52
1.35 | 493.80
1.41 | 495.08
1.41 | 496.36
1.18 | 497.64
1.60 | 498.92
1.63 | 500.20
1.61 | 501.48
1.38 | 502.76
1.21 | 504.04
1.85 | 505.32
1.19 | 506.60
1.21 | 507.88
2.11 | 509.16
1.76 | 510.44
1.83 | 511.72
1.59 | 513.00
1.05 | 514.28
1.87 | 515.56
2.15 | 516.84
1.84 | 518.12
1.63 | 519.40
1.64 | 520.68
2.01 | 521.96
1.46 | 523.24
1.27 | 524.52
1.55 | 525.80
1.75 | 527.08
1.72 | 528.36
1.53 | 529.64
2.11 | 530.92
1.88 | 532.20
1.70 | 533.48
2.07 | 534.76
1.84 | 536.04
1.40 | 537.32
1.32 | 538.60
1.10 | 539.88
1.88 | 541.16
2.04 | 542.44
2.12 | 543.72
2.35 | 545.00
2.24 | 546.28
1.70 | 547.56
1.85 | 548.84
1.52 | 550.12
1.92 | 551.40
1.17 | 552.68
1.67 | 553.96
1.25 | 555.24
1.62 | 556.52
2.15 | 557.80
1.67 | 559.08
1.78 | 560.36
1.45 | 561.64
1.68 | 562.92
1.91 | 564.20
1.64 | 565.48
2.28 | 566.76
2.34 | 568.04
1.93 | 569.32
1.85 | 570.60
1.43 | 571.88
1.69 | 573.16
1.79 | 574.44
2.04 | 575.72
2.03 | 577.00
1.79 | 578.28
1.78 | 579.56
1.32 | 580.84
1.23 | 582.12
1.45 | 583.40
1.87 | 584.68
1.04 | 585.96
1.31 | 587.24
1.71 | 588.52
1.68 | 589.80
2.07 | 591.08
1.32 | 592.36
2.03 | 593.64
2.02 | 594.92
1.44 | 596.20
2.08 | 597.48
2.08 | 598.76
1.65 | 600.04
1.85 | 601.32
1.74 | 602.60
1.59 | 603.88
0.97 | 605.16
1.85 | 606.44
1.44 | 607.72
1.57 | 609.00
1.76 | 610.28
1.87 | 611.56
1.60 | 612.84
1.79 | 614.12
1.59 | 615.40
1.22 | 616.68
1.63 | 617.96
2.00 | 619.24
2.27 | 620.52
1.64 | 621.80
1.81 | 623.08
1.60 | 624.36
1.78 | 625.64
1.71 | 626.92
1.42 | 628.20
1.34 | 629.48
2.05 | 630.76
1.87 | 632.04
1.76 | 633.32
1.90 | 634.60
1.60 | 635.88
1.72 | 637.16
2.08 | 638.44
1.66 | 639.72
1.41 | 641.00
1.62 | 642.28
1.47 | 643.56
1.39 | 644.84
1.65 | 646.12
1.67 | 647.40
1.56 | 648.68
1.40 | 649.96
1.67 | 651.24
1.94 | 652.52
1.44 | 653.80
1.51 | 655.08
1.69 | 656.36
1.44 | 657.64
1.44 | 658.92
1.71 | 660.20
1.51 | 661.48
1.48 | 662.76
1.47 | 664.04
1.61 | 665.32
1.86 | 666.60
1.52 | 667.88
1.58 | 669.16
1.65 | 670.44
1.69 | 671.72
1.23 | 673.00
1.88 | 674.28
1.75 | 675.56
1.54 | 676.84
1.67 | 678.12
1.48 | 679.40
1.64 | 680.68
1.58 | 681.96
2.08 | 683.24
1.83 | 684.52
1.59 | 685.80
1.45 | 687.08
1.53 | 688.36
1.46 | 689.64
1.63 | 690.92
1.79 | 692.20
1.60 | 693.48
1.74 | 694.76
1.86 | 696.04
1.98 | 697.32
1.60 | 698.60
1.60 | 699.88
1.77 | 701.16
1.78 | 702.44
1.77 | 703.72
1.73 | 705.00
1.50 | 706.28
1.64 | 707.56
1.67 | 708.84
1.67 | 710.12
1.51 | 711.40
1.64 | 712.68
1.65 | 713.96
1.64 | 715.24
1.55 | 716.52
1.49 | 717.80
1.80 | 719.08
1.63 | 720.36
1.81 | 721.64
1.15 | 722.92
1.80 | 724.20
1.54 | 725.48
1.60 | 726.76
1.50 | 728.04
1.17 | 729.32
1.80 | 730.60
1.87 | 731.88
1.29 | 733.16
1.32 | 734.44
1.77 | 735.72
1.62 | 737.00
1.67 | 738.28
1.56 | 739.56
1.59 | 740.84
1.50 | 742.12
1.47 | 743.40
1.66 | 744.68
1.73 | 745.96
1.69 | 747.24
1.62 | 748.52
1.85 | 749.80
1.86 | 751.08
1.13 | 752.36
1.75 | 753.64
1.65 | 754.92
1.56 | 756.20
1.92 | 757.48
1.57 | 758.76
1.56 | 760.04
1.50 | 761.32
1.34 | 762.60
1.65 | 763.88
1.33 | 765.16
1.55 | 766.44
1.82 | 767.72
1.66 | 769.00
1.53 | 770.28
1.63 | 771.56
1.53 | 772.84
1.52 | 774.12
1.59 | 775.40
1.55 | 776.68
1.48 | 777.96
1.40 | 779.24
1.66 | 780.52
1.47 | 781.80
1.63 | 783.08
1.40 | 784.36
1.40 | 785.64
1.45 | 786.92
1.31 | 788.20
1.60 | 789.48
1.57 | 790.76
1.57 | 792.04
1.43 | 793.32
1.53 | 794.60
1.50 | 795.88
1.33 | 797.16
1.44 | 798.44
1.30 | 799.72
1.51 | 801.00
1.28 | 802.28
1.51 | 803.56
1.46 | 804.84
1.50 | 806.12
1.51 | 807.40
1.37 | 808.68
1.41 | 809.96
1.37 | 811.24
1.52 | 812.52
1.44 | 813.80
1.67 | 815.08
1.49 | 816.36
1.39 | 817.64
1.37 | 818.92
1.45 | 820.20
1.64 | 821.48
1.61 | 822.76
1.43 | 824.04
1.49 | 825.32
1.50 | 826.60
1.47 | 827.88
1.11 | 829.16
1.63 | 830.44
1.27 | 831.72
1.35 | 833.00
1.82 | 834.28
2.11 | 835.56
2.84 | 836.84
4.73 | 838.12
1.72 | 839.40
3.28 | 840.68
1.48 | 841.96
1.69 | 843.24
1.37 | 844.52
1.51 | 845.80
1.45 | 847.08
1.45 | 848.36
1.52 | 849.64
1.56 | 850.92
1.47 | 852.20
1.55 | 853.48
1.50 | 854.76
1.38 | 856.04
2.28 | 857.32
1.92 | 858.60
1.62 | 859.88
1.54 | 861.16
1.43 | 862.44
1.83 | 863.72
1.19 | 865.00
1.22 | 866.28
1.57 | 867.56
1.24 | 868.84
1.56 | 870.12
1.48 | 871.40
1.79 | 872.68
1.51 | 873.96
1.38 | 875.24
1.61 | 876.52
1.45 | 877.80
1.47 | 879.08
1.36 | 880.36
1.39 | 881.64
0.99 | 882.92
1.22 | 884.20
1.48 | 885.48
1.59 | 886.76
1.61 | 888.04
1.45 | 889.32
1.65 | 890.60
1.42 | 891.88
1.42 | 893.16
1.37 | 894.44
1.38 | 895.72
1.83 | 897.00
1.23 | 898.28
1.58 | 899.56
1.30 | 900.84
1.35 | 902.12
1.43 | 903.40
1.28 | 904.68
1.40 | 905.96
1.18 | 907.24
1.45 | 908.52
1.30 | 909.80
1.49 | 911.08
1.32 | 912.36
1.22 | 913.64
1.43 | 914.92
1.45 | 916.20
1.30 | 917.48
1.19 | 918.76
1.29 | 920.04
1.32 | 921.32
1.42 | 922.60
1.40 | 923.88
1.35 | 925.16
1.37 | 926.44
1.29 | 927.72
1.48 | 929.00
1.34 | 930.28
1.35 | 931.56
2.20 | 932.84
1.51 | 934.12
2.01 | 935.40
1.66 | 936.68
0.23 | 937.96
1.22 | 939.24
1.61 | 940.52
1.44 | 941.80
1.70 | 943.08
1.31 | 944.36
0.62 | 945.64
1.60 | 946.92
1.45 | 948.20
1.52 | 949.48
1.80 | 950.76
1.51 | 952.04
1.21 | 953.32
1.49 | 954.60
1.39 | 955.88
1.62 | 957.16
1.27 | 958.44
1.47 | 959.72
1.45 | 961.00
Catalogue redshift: 0.276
